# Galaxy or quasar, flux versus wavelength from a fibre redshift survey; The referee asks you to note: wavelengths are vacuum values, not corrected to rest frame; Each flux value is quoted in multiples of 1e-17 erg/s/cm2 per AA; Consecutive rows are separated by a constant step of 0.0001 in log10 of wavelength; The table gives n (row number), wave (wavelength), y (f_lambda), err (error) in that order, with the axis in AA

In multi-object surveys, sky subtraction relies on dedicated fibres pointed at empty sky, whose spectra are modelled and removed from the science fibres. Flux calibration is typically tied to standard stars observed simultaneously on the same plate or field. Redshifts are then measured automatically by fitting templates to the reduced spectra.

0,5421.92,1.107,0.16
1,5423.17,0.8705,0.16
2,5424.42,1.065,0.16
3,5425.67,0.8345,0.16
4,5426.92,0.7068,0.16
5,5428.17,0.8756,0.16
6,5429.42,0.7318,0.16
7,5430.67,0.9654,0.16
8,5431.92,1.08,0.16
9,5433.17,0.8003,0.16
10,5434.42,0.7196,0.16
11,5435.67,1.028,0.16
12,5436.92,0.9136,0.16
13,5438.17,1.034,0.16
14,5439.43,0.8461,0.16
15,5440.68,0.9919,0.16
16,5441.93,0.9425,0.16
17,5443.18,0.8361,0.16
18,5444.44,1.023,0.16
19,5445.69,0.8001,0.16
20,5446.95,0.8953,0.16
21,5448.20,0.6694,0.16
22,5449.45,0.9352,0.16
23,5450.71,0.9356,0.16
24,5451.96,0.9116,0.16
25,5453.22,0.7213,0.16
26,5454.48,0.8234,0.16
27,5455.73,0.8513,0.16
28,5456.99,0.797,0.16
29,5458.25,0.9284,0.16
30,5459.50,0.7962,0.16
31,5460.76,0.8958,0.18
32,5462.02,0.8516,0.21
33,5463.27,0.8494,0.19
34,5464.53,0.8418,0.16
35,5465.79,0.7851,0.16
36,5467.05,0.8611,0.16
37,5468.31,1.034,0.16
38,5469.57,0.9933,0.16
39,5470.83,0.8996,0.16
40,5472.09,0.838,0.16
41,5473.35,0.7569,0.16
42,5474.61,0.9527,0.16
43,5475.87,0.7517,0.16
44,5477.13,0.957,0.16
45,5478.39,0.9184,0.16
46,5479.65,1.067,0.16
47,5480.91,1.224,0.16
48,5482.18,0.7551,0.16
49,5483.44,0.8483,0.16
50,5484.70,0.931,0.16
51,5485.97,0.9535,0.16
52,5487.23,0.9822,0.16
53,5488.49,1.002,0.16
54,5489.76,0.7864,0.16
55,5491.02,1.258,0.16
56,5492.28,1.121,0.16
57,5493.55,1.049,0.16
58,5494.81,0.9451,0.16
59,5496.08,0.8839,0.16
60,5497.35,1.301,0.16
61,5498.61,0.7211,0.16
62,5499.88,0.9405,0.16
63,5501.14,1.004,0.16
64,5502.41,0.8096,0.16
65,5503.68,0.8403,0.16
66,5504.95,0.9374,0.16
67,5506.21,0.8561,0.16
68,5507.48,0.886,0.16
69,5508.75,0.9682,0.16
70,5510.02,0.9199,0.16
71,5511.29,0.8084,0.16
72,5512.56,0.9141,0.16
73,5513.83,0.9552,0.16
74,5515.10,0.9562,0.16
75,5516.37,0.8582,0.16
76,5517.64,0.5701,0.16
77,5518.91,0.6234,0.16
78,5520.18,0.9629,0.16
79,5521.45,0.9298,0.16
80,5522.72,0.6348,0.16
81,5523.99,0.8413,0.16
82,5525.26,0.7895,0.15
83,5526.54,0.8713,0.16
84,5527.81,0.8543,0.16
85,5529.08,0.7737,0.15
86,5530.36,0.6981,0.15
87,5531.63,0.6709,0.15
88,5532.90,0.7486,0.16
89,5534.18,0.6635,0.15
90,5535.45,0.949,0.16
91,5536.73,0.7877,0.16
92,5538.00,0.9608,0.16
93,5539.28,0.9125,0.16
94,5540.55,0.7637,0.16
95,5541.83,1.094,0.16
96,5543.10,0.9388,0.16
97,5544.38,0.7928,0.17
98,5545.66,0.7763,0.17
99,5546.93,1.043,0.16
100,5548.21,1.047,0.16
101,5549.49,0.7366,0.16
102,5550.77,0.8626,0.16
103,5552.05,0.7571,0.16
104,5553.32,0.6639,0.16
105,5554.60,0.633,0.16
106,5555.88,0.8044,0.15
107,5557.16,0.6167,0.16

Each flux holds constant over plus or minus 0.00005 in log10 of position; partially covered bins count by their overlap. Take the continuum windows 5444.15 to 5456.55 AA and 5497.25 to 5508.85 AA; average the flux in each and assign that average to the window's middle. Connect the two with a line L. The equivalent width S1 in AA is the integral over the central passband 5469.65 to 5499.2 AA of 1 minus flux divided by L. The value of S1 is -2.18 AA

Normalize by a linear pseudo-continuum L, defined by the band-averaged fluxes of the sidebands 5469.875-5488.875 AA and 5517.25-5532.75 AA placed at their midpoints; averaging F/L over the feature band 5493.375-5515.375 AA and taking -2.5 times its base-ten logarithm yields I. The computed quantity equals -0.10 mag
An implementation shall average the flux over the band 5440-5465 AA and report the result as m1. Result 0.865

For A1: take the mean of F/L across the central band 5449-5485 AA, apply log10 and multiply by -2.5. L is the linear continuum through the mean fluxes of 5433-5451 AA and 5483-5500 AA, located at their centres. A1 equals 0.06 mag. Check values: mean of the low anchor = 0.893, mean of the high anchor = 0.983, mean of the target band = 0.886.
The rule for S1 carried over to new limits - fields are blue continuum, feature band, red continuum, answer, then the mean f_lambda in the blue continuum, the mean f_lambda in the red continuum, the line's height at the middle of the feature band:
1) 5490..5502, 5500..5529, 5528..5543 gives 2.2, 1.01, 0.826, 0.926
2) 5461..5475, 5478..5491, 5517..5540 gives -1.6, 0.878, 0.791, 0.854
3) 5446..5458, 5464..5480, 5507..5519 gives -0.9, 0.839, 0.855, 0.844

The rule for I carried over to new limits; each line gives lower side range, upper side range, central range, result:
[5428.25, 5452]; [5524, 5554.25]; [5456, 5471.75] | 0.01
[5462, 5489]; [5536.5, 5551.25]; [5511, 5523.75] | 0.10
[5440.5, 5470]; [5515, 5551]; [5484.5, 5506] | -0.14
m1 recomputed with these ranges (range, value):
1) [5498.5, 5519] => 0.866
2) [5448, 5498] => 0.919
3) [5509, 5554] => 0.833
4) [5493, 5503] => 0.957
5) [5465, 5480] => 0.898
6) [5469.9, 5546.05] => 0.887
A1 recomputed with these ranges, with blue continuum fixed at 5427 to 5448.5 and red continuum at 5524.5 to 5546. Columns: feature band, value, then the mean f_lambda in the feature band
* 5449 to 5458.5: 0.03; 0.858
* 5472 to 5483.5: -0.06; 0.913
